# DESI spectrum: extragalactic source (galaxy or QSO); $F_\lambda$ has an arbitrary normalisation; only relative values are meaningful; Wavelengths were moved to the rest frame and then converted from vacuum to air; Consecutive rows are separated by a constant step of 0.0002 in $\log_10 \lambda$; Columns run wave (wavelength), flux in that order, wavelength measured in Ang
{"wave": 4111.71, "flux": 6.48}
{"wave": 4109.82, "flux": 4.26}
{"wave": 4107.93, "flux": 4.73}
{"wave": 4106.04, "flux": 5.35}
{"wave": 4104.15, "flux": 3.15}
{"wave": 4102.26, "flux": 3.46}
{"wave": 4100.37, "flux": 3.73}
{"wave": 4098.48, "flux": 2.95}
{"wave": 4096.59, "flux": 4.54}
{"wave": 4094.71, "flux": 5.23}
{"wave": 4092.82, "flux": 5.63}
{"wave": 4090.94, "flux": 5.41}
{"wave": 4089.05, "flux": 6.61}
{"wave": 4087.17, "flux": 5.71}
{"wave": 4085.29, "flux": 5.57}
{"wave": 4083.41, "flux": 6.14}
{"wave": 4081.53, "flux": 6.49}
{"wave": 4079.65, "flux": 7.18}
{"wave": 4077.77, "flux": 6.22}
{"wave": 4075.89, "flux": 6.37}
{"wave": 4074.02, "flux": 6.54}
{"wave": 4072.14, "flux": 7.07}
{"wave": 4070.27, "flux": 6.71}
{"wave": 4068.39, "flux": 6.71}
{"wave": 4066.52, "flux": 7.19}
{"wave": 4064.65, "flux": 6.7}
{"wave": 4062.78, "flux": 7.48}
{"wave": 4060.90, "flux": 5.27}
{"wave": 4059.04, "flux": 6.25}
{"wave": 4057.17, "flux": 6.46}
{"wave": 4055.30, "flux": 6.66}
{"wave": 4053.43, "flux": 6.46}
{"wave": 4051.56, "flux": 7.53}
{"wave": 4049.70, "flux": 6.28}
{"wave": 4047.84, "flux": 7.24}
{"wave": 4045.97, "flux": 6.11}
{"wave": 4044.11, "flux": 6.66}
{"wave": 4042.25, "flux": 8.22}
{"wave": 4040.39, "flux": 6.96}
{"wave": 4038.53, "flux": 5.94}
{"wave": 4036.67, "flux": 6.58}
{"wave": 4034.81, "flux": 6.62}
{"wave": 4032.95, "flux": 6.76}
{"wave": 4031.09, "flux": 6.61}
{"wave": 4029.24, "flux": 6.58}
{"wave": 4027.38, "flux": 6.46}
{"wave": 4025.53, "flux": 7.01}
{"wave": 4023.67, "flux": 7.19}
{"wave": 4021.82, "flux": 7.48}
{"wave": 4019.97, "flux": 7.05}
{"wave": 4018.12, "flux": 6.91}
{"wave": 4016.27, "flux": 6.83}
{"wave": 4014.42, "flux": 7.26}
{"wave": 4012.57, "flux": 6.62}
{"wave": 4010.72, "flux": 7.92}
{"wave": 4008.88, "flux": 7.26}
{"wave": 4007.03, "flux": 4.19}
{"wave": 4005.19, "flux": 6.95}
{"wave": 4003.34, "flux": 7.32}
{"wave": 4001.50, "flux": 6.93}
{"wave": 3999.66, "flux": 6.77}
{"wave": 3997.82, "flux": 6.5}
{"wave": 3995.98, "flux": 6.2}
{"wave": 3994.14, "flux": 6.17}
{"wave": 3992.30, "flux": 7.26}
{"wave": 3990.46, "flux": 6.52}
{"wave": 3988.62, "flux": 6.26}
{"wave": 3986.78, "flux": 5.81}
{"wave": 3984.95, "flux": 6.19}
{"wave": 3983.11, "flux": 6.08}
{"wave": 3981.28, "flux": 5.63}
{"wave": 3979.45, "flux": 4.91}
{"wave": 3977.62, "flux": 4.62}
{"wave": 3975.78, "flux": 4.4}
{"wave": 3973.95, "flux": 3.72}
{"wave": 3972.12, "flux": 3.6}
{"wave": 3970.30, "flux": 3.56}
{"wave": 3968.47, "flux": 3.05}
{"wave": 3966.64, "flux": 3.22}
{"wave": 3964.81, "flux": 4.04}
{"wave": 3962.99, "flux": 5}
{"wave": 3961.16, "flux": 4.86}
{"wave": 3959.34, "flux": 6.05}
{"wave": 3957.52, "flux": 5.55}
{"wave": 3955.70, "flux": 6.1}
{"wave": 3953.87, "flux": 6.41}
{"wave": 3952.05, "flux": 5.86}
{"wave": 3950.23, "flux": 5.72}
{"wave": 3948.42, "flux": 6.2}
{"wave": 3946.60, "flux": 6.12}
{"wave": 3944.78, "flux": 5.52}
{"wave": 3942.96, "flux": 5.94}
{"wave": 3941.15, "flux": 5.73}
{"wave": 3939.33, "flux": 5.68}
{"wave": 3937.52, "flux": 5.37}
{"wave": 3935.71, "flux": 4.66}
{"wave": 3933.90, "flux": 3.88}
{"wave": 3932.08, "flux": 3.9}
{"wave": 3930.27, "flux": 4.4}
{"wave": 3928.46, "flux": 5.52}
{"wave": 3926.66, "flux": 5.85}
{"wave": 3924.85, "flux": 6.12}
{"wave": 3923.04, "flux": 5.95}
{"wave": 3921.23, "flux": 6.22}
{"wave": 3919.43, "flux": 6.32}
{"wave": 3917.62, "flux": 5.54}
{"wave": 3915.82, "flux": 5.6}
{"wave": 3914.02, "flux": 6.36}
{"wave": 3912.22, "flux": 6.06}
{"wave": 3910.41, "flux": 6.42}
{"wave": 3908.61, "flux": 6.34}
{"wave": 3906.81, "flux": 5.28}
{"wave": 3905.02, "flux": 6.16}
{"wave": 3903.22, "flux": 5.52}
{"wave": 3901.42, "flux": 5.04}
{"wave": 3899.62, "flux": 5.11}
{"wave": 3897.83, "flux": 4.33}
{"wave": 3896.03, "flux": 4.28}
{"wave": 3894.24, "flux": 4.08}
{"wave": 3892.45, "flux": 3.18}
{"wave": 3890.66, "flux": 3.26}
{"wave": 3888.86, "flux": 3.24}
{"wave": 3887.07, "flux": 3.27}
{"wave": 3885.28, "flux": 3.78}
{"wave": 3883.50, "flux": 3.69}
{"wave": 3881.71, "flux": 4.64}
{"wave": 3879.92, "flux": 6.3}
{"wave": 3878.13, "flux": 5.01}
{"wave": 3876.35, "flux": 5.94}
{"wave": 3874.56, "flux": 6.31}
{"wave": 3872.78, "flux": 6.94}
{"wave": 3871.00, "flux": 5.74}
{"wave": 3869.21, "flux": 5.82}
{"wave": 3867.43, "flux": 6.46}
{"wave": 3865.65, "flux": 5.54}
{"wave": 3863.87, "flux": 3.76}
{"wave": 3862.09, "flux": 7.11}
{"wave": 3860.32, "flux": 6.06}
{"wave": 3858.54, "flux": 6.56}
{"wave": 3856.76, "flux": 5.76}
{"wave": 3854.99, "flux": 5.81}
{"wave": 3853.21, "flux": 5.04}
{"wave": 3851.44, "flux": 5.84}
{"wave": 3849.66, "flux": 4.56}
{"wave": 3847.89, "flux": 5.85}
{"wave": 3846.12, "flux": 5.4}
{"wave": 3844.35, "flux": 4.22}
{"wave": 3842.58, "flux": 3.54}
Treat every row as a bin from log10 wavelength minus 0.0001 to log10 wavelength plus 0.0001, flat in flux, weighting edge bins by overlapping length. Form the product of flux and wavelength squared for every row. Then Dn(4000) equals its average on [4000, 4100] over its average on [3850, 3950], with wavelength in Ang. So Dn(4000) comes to 1.31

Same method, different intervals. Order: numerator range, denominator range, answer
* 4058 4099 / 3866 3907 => 1.37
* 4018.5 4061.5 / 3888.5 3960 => 1.32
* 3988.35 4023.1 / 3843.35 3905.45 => 1.42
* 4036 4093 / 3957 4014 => 1.21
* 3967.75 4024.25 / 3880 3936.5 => 1.27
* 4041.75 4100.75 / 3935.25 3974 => 1.29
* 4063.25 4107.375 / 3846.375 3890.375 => 1.19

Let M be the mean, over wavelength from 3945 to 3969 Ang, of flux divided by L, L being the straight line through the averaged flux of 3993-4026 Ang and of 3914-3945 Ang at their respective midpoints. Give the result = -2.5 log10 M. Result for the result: 0.12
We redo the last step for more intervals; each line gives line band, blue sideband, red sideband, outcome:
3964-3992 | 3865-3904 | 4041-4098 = 0.171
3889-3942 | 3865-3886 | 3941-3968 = 0.054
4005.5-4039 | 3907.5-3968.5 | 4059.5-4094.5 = -0.125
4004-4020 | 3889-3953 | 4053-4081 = -0.107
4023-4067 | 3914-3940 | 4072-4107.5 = -0.238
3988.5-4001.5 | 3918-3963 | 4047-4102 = -0.137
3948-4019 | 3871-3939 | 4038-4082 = 0.037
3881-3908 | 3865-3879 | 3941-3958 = 0.344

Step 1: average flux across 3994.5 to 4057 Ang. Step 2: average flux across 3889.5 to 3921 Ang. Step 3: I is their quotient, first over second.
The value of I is 1.3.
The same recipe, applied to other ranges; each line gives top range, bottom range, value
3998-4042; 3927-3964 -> 1.25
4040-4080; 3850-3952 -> 1.26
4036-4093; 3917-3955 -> 1.17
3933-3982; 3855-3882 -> 0.85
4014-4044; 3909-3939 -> 1.25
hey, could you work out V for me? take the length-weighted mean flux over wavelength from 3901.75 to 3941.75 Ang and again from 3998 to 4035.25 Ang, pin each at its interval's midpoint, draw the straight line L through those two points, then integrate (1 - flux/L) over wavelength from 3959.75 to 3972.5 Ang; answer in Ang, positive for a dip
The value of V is 4.46 Ang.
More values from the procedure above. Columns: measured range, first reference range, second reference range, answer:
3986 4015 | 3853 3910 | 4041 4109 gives -4.8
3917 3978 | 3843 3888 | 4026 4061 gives 8.4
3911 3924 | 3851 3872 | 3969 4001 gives -0.8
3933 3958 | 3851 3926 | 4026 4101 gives 0.2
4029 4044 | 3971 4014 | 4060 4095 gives -1.5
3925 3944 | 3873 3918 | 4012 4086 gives 1.1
